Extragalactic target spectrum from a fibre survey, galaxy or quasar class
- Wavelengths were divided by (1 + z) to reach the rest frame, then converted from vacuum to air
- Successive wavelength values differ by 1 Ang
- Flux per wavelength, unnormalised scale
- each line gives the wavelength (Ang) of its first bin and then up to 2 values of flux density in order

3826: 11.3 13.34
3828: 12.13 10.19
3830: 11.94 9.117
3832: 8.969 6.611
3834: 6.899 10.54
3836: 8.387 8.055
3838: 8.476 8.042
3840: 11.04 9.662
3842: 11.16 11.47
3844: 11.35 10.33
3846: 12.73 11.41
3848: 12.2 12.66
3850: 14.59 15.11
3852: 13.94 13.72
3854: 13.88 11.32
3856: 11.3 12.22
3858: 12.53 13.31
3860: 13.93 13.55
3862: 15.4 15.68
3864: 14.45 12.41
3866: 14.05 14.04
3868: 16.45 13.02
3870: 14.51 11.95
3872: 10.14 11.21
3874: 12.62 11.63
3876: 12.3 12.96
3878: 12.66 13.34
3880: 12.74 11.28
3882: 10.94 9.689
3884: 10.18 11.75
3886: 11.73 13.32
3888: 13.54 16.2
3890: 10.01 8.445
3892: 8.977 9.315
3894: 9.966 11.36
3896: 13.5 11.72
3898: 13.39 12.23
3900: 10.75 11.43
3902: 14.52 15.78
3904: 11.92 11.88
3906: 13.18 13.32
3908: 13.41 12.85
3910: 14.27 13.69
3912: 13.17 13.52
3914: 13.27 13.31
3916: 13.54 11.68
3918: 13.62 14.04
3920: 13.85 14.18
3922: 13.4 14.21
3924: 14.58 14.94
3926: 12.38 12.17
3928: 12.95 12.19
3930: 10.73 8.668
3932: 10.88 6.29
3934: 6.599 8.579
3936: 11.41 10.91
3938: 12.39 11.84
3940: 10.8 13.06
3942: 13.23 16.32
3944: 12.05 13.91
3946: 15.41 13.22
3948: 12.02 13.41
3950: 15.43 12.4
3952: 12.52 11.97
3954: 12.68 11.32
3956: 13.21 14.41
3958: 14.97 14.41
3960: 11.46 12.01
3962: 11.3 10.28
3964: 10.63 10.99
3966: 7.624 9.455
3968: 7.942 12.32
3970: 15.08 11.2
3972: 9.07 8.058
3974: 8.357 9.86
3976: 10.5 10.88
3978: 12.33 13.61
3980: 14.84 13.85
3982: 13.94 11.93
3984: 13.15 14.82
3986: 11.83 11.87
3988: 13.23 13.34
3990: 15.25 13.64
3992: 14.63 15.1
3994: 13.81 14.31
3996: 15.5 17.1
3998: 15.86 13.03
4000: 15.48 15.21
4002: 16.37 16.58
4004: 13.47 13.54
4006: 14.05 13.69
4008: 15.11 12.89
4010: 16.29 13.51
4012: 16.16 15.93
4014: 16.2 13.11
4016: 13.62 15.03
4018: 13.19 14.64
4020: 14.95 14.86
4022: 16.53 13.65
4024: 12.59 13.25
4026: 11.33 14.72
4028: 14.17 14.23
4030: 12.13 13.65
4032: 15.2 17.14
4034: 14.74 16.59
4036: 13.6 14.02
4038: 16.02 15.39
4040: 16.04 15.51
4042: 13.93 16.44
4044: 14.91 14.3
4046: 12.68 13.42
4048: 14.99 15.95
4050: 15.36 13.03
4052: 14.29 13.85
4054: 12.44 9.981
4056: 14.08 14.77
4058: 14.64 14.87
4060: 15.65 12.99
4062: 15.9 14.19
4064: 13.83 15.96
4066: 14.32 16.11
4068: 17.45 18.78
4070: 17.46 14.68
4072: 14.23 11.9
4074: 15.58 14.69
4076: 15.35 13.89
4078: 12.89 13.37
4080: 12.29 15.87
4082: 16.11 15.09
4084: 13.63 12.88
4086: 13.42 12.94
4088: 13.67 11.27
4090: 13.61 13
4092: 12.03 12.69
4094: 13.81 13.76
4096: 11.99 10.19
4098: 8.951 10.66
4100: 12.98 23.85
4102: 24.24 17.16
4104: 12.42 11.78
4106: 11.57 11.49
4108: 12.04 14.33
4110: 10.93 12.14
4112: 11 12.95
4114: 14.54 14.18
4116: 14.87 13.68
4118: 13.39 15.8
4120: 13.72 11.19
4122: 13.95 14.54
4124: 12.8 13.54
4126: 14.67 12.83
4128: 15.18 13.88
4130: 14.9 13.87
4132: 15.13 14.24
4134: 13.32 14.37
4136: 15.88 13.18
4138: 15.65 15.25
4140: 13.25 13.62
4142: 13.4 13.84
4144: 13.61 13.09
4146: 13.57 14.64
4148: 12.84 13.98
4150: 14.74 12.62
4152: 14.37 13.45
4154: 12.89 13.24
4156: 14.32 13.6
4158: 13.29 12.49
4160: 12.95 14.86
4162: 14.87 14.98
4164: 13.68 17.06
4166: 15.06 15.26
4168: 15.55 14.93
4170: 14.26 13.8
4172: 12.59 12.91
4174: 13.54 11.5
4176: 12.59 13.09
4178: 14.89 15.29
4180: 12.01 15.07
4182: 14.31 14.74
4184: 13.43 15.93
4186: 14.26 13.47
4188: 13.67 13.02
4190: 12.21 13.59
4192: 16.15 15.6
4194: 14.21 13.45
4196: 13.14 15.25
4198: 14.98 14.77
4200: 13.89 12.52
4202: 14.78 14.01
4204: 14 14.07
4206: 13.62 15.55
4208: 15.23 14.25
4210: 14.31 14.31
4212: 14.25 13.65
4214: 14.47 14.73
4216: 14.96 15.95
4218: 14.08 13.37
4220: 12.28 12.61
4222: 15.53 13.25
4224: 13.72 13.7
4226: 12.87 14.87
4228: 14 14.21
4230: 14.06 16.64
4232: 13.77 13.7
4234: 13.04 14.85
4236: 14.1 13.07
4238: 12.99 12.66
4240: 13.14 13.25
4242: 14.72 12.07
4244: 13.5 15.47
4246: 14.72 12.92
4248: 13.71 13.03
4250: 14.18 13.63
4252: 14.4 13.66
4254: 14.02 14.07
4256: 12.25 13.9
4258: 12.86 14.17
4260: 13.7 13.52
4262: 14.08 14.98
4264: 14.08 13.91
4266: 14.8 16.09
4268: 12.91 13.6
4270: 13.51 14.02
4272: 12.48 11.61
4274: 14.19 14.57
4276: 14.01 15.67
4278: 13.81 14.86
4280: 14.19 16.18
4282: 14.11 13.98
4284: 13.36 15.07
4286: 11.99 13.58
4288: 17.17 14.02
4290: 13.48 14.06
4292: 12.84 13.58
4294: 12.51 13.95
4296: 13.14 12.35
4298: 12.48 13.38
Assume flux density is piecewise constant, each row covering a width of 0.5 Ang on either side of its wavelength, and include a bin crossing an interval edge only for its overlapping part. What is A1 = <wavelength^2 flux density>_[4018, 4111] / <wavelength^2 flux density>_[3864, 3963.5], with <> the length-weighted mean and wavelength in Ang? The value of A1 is 1.2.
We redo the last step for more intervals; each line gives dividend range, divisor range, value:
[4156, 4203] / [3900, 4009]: 1.23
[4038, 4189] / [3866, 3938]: 1.27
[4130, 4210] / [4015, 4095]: 1.04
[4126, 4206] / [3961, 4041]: 1.12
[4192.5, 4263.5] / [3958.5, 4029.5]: 1.18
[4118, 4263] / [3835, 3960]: 1.30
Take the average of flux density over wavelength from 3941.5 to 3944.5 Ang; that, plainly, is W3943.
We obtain 13.9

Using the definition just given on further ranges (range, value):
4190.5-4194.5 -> 14.9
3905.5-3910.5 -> 13.4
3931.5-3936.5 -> 8.75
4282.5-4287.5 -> 13.6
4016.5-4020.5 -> 14.5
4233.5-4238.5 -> 13.6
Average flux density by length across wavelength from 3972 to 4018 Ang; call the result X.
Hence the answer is 13.7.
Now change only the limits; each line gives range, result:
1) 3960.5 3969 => 10.2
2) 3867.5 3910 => 12.2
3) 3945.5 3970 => 12.2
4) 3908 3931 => 13.2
